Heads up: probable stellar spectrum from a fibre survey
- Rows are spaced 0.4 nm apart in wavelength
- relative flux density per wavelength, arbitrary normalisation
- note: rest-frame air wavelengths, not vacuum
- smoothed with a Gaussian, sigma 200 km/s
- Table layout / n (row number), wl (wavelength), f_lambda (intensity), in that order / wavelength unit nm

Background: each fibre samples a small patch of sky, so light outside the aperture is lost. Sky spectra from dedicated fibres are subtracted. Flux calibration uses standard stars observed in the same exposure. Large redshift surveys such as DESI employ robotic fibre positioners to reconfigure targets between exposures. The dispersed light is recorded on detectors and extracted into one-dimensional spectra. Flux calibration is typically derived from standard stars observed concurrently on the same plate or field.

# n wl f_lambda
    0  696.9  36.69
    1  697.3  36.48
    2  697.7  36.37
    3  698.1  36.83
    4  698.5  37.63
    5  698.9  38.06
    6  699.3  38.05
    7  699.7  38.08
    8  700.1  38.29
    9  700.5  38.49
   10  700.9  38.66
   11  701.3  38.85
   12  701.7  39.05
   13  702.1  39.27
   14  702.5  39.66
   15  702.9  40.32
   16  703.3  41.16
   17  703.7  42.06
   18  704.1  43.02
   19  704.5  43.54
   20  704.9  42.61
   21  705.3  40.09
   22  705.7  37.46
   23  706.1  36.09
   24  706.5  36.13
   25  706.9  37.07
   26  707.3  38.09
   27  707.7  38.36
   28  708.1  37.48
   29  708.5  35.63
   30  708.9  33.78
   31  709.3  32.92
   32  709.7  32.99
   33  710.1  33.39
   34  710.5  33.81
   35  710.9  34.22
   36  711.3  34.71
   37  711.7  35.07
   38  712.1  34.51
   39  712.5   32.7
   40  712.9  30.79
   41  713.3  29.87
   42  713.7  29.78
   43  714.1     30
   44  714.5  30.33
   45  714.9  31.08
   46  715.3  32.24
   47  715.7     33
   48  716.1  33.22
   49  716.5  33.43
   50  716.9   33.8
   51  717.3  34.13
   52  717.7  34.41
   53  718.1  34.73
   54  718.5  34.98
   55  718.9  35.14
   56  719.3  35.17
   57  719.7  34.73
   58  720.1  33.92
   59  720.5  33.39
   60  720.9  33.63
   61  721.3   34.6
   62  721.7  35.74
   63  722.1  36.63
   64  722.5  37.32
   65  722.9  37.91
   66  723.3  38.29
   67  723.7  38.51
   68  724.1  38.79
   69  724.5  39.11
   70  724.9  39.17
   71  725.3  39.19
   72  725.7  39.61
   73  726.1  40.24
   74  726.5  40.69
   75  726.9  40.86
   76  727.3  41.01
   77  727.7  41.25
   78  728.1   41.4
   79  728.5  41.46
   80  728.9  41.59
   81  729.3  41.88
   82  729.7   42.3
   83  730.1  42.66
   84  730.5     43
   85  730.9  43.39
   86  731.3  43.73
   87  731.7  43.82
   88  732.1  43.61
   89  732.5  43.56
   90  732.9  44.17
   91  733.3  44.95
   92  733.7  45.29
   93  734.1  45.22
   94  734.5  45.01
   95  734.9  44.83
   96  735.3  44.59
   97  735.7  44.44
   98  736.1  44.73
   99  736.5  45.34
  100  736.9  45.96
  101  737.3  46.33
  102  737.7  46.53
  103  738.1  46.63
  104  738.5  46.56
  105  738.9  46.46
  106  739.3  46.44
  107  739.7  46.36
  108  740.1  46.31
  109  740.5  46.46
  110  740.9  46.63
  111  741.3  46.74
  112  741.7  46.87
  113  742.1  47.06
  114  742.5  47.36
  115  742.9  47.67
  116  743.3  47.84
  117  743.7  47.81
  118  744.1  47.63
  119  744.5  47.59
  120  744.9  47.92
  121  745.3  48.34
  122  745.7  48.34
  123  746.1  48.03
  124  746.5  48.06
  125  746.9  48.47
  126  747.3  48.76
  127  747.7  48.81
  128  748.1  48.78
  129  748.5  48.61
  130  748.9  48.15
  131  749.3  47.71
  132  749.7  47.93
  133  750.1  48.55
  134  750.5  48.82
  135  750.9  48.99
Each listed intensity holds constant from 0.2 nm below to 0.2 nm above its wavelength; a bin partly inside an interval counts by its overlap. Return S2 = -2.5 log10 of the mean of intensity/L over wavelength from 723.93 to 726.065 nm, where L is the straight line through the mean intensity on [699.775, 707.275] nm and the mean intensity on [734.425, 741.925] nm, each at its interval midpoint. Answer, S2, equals 0.11 mag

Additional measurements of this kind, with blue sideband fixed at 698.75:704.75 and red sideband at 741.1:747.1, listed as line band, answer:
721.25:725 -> 0.16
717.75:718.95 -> 0.23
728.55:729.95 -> 0.08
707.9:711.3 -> 0.20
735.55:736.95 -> 0.03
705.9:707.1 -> 0.12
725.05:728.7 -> 0.10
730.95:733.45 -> 0.04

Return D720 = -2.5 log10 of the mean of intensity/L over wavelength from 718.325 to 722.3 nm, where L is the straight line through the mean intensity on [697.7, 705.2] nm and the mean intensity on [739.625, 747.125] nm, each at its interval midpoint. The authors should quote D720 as 0.23 mag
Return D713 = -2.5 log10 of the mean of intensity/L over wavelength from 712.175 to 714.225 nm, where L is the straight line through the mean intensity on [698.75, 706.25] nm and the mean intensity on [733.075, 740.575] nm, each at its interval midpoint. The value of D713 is 0.32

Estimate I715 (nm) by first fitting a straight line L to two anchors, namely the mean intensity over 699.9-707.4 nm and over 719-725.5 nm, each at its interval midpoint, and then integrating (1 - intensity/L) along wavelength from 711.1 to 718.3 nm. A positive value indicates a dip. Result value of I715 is 0.98 nm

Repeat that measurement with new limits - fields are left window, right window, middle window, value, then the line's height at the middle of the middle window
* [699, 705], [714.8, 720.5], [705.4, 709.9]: 0.204 nm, 37.8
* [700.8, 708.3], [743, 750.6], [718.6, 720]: 0.249 nm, 42.5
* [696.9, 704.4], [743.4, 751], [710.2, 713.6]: 0.665 nm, 41.2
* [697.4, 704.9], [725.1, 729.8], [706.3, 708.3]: 0.115 nm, 39.7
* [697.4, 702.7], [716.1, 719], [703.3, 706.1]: -0.292 nm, 37.2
